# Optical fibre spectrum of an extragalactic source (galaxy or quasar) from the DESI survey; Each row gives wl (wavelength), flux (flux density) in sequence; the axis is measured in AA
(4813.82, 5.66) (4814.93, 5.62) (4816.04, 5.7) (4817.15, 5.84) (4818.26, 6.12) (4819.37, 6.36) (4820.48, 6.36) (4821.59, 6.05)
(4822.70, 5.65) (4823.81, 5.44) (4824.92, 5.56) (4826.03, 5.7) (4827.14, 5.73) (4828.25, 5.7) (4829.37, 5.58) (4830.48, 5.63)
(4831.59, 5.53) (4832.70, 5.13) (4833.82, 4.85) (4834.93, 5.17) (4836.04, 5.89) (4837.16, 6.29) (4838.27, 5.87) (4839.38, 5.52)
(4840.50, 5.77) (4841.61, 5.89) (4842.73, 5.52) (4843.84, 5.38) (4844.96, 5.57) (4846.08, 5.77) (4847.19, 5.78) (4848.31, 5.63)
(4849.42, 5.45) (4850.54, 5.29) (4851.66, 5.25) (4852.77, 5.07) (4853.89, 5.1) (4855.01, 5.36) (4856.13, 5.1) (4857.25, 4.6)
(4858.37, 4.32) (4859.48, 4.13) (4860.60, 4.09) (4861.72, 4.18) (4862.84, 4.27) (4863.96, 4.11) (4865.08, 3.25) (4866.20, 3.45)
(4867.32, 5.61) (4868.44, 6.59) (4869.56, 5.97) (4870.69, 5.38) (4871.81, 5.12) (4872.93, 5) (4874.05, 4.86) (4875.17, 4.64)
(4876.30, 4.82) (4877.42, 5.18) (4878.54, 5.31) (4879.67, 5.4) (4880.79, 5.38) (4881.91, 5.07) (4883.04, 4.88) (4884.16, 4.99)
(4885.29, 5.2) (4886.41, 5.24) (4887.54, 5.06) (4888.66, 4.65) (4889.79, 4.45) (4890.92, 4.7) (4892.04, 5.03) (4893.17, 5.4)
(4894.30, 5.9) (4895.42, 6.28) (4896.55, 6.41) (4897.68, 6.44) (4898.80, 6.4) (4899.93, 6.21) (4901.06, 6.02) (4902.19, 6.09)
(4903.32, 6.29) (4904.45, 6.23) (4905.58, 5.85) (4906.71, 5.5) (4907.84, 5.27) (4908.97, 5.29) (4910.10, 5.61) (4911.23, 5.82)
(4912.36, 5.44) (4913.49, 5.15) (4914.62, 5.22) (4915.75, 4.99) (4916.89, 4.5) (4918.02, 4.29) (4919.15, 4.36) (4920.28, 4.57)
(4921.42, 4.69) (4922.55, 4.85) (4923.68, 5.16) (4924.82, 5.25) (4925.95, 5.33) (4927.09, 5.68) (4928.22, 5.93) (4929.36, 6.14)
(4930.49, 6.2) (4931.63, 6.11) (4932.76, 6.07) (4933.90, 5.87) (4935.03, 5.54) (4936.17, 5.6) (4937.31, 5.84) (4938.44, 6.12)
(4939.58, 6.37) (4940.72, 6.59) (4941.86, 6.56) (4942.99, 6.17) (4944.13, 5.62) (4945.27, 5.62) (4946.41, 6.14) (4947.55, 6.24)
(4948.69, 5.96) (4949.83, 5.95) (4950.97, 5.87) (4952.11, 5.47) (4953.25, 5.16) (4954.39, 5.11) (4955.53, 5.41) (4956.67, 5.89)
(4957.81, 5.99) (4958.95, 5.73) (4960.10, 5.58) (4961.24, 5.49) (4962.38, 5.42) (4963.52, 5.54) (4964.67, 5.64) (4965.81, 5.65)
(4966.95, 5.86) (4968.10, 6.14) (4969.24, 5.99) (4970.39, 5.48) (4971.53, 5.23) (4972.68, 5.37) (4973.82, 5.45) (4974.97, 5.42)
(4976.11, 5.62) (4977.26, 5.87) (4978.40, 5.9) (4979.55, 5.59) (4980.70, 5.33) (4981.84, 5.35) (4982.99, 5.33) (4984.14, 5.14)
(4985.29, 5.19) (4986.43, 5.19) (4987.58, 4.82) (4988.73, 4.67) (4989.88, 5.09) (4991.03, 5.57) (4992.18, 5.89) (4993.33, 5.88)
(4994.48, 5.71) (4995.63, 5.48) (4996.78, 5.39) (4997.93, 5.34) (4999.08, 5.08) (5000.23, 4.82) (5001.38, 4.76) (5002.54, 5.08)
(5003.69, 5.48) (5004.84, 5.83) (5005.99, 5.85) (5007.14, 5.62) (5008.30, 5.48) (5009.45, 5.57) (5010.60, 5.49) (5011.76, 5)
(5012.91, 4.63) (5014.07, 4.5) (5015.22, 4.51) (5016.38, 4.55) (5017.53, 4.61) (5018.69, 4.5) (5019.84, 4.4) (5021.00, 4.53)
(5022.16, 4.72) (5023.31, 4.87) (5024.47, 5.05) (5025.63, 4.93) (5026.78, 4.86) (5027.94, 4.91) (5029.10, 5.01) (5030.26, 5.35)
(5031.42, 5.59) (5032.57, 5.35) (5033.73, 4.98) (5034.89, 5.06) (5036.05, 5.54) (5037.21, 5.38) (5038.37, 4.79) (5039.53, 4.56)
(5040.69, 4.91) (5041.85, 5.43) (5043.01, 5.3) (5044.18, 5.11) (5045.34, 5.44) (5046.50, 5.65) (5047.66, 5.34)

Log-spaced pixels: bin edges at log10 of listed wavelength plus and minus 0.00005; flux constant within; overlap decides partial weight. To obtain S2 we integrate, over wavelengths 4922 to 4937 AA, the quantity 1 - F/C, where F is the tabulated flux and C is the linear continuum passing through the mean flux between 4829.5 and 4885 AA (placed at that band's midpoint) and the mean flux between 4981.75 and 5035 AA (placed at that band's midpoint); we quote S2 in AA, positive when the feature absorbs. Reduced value -1.6 AA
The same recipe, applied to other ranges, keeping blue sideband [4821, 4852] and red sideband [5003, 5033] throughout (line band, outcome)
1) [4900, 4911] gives -0.9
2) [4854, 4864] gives 1.8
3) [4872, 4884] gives 0.9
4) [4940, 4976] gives -3.5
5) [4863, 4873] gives 1.1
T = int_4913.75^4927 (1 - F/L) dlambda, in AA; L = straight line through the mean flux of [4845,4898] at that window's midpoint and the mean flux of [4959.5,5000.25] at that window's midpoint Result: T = 1.0 AA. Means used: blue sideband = 5.09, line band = 4.87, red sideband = 5.47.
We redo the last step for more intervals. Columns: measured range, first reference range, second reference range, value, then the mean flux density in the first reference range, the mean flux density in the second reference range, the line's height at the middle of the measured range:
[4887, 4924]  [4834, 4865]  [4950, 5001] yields -0.7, 5.16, 5.48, 5.31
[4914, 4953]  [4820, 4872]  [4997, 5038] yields -3.3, 5.29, 5.07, 5.17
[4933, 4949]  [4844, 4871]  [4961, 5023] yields -2.6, 4.97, 5.29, 5.17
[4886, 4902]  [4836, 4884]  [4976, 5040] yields -1.4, 5.13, 5.17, 5.14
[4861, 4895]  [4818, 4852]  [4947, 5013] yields 3.9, 5.66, 5.49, 5.61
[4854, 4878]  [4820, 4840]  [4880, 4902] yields 3.3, 5.64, 5.47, 5.54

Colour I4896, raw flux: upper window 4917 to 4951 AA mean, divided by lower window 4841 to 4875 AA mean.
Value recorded 1.1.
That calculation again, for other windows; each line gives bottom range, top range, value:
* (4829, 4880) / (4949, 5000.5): 1.06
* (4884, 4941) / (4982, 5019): 0.94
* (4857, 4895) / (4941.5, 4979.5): 1.17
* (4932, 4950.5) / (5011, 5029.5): 0.79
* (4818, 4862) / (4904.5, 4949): 1.03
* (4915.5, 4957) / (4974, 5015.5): 0.95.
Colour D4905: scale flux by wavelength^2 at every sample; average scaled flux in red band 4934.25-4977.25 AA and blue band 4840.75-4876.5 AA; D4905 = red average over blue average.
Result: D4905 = 1.2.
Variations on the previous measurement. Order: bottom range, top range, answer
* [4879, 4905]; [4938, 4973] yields 1.07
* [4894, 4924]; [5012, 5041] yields 0.93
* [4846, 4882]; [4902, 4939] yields 1.13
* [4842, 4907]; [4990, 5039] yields 1.04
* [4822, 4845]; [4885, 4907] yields 1.04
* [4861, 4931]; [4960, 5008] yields 1.07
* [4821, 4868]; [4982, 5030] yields 1.04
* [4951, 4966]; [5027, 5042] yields 0.95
